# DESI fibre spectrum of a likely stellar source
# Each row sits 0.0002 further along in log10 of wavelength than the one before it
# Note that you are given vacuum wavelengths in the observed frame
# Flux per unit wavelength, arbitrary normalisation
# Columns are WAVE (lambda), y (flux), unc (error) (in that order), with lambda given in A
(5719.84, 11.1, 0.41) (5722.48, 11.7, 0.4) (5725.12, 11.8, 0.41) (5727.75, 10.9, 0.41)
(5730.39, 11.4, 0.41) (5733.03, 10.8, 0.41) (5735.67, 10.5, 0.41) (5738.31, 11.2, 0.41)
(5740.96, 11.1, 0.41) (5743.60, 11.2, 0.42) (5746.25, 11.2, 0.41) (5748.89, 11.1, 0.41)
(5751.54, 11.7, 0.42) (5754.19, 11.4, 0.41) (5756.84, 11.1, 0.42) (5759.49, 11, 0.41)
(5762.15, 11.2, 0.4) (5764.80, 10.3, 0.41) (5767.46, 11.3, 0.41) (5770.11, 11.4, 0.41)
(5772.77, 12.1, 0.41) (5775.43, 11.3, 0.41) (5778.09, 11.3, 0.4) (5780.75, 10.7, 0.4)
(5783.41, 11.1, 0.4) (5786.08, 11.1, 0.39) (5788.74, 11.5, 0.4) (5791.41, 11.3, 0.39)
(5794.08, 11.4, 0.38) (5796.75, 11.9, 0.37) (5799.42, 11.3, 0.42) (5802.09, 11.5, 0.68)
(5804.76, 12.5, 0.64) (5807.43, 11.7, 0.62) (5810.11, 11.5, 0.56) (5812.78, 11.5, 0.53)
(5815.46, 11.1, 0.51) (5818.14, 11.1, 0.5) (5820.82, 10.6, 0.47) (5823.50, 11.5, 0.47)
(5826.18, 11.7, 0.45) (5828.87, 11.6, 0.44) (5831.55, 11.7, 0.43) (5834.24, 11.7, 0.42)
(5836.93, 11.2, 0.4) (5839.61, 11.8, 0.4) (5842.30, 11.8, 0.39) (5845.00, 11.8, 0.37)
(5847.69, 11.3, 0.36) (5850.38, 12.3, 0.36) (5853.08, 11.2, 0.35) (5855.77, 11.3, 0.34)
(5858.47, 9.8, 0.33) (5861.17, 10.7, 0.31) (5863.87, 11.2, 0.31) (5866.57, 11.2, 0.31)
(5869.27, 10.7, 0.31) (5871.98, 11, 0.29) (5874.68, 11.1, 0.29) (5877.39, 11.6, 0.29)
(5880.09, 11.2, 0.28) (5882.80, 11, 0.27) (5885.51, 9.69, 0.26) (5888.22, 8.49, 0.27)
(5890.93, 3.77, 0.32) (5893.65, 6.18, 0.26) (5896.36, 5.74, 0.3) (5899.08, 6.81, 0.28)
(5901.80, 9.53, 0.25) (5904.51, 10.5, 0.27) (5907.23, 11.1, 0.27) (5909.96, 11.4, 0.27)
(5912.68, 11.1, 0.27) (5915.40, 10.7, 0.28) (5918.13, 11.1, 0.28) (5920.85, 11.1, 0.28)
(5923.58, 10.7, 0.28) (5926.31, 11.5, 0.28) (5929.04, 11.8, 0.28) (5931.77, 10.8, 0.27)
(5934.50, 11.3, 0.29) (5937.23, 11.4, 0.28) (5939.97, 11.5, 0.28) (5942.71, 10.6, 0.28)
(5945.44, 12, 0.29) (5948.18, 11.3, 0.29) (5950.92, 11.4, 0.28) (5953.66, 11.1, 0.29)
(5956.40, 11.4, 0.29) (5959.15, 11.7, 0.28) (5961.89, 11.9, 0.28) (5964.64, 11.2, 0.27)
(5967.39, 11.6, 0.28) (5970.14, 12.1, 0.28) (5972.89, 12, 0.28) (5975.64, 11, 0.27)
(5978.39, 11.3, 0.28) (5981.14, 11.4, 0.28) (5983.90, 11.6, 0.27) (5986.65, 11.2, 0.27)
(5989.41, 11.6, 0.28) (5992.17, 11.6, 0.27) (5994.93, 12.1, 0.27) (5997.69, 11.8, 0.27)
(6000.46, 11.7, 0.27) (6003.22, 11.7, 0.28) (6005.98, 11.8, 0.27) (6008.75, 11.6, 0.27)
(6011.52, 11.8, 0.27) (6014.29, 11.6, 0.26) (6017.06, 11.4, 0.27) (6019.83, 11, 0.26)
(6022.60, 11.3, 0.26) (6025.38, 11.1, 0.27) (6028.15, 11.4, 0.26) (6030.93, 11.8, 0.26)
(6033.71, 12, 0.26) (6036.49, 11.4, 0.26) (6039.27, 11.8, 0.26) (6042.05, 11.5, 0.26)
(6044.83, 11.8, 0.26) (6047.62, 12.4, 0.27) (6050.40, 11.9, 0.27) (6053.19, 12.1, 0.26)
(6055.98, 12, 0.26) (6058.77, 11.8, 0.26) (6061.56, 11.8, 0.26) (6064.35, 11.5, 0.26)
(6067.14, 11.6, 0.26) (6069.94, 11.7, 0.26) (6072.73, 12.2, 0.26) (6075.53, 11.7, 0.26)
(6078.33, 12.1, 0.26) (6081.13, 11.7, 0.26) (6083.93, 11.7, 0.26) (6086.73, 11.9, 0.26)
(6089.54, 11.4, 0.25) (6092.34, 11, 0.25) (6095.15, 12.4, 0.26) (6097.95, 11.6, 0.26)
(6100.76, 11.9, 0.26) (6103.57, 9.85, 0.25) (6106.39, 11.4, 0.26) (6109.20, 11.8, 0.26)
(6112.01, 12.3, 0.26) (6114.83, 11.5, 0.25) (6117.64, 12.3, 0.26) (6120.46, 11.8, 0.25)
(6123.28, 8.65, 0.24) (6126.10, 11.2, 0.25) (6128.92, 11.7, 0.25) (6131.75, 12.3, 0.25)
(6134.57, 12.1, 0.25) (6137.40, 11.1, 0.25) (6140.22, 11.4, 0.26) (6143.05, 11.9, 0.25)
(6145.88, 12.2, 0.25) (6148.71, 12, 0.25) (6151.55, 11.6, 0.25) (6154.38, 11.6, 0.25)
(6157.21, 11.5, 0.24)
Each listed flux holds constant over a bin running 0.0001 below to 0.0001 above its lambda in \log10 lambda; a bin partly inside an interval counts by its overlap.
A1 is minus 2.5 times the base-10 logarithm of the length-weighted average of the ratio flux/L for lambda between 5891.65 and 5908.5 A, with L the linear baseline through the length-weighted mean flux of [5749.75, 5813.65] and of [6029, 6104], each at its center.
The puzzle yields 0.38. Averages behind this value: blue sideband 11.4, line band 8.12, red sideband 11.7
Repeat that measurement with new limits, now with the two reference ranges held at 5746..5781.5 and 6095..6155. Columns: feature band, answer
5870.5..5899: 0.265 mag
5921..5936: 0.016 mag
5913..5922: 0.037 mag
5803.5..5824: -0.015 mag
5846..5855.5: -0.026 mag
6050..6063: -0.039 mag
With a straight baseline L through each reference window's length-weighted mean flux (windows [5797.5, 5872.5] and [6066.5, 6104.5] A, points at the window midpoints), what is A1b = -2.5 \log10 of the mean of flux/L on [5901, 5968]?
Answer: 0.027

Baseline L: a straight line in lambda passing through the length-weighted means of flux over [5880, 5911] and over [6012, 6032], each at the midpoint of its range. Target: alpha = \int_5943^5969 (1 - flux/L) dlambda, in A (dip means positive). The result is -4.0 A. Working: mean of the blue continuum 8.66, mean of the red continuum 11.4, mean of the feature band 11.5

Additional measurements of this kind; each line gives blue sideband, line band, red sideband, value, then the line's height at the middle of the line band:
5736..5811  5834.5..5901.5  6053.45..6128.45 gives 7.4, 11.4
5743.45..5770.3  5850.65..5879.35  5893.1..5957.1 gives -0.7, 10.8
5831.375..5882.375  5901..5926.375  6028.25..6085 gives 1.2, 11.4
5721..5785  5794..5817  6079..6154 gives -0.7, 11.3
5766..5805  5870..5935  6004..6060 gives 8.9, 11.5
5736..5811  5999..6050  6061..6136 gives -0.4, 11.5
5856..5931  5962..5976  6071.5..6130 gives -1.4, 10.6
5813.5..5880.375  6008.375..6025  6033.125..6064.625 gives 0.5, 11.8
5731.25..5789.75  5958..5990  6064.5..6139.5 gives -0.4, 11.4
